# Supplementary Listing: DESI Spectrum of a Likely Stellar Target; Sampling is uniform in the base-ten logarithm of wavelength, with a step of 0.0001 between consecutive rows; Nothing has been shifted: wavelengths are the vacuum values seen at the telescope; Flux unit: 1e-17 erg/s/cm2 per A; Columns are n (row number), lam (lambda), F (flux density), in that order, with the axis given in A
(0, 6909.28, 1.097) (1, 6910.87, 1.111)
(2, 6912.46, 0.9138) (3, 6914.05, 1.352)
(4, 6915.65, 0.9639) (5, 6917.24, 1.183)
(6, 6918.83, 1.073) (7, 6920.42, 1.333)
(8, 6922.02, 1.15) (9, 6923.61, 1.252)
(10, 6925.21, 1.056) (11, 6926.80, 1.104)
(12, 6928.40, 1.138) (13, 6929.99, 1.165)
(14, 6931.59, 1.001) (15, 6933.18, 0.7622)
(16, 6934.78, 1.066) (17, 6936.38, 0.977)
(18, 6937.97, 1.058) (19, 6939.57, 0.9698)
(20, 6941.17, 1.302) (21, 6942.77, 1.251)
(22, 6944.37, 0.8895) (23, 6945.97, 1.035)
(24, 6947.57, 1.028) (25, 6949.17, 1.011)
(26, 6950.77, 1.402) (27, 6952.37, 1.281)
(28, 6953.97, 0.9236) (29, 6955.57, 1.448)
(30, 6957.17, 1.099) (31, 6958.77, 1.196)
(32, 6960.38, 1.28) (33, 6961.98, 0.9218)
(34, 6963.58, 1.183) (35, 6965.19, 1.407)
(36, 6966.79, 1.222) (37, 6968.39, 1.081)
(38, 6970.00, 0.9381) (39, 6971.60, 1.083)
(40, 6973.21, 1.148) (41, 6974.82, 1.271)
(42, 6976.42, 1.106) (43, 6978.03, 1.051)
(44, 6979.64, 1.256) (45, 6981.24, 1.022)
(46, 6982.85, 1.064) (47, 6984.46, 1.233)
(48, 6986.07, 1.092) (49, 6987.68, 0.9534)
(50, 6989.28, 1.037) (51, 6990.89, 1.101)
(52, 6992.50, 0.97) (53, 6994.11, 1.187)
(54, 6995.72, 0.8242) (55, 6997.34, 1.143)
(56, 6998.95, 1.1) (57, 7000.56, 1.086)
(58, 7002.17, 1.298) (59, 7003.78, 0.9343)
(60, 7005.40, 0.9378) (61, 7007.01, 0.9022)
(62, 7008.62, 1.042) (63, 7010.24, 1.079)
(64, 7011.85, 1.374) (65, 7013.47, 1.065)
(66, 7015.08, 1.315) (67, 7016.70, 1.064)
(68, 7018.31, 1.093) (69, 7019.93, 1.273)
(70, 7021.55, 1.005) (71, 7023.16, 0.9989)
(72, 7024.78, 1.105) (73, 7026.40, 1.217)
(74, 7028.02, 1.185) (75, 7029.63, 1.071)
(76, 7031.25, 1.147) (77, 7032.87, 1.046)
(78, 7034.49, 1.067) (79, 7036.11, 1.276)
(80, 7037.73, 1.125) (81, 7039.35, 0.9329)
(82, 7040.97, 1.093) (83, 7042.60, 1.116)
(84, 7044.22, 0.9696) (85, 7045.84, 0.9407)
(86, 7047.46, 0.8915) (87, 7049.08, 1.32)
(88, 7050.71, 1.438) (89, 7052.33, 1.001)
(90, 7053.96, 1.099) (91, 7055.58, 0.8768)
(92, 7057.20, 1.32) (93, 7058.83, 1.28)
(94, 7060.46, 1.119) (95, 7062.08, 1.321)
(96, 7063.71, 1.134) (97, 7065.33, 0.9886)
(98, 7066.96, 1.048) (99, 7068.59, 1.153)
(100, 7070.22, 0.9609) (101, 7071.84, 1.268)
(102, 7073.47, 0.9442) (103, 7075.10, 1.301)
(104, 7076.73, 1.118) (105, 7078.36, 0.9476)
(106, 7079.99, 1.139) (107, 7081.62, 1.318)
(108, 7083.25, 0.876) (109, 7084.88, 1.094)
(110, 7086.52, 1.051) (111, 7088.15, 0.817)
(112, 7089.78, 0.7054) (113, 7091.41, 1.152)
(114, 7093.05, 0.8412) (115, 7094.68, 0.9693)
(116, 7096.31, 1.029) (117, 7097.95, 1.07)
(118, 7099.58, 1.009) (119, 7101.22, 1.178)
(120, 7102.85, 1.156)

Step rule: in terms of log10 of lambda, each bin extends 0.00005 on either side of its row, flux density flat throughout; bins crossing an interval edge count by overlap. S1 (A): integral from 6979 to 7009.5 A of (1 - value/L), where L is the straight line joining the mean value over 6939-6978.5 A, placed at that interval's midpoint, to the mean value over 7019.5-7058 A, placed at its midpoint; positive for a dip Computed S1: 1.7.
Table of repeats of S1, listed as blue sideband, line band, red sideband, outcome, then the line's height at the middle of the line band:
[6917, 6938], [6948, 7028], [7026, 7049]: -2.3 A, 1.09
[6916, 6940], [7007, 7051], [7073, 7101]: -2.7 A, 1.05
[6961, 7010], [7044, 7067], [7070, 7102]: -1.5 A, 1.05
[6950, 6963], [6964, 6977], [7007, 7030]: 0.2 A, 1.18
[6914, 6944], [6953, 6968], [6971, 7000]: -1.2 A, 1.1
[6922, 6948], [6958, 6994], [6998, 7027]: -1.1 A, 1.09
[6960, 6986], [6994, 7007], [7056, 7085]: 1.0 A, 1.13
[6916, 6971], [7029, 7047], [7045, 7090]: 0.5 A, 1.1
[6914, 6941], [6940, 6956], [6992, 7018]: -0.8 A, 1.09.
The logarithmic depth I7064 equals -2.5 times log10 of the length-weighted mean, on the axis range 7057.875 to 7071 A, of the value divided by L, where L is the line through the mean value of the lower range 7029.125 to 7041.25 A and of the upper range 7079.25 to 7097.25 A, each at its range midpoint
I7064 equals -0.08 mag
